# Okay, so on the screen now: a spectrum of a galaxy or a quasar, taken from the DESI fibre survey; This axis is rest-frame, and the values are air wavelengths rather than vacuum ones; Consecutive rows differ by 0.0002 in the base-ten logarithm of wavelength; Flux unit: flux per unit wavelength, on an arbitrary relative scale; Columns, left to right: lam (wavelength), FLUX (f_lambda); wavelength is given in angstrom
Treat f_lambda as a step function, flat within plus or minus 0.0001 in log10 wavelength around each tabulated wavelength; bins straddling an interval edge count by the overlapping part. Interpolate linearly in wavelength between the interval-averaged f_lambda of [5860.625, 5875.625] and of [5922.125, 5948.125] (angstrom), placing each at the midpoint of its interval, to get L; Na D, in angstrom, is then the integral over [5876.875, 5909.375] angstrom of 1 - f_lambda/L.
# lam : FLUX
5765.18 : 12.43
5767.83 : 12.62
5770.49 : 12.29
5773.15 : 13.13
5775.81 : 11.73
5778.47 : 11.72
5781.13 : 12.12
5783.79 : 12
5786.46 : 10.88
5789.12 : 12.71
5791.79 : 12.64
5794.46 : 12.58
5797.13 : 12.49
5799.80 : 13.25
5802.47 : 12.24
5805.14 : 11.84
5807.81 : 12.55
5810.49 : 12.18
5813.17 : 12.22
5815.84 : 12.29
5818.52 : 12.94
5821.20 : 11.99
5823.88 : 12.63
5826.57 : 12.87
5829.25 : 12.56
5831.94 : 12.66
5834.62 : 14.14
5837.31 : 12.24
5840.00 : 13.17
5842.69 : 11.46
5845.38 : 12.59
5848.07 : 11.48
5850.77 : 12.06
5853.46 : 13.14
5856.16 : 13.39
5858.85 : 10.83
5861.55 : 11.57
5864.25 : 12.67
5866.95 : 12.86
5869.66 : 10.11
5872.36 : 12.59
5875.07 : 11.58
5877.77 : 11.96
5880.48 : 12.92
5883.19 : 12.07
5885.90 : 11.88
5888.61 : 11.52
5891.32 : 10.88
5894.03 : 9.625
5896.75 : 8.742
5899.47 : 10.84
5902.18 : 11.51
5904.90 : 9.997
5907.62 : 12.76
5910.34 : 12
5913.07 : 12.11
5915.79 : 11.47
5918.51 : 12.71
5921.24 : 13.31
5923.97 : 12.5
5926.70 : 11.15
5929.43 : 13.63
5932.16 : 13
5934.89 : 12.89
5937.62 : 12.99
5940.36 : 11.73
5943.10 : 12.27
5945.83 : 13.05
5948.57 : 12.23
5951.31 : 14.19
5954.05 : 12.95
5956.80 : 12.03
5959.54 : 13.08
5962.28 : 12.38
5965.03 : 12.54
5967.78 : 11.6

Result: 2.50 angstrom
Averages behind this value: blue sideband 11.9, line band 11.2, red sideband 12.6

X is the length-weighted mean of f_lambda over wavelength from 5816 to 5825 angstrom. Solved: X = 12.5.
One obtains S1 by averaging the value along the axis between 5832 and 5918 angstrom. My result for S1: 11.8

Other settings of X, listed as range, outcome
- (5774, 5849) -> 12.4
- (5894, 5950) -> 12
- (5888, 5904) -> 10.5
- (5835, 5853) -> 12.3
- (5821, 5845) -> 12.7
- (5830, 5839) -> 13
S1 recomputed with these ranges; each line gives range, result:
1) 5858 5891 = 11.9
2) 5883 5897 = 10.8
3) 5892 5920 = 11.2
